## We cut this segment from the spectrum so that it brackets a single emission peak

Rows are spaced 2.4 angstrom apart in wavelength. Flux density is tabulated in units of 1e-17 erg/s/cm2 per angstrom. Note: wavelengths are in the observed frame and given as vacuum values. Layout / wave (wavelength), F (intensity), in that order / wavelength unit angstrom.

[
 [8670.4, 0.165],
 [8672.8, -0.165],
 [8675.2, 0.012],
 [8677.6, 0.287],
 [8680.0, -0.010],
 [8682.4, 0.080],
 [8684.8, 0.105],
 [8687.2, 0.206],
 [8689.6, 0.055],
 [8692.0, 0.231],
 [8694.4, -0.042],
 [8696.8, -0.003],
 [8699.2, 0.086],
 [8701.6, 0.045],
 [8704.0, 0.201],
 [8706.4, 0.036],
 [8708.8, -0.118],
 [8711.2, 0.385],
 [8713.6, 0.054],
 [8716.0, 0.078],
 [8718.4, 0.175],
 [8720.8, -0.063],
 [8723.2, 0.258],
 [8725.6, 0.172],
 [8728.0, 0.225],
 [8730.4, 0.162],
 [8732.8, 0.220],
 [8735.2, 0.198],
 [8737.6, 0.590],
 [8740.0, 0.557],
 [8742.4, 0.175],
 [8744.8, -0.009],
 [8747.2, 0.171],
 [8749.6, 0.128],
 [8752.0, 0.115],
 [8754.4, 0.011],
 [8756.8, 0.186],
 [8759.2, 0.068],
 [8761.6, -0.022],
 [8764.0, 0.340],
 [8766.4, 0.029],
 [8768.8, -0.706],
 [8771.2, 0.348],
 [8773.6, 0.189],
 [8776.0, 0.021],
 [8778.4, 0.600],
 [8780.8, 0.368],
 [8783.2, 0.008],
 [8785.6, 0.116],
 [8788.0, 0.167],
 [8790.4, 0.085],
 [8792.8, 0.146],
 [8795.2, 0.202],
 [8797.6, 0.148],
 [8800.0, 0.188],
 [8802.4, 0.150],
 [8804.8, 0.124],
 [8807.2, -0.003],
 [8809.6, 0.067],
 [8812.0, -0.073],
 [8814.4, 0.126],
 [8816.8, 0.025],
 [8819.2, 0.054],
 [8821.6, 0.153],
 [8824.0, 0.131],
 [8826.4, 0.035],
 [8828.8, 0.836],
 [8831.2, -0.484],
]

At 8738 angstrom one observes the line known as H-beta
